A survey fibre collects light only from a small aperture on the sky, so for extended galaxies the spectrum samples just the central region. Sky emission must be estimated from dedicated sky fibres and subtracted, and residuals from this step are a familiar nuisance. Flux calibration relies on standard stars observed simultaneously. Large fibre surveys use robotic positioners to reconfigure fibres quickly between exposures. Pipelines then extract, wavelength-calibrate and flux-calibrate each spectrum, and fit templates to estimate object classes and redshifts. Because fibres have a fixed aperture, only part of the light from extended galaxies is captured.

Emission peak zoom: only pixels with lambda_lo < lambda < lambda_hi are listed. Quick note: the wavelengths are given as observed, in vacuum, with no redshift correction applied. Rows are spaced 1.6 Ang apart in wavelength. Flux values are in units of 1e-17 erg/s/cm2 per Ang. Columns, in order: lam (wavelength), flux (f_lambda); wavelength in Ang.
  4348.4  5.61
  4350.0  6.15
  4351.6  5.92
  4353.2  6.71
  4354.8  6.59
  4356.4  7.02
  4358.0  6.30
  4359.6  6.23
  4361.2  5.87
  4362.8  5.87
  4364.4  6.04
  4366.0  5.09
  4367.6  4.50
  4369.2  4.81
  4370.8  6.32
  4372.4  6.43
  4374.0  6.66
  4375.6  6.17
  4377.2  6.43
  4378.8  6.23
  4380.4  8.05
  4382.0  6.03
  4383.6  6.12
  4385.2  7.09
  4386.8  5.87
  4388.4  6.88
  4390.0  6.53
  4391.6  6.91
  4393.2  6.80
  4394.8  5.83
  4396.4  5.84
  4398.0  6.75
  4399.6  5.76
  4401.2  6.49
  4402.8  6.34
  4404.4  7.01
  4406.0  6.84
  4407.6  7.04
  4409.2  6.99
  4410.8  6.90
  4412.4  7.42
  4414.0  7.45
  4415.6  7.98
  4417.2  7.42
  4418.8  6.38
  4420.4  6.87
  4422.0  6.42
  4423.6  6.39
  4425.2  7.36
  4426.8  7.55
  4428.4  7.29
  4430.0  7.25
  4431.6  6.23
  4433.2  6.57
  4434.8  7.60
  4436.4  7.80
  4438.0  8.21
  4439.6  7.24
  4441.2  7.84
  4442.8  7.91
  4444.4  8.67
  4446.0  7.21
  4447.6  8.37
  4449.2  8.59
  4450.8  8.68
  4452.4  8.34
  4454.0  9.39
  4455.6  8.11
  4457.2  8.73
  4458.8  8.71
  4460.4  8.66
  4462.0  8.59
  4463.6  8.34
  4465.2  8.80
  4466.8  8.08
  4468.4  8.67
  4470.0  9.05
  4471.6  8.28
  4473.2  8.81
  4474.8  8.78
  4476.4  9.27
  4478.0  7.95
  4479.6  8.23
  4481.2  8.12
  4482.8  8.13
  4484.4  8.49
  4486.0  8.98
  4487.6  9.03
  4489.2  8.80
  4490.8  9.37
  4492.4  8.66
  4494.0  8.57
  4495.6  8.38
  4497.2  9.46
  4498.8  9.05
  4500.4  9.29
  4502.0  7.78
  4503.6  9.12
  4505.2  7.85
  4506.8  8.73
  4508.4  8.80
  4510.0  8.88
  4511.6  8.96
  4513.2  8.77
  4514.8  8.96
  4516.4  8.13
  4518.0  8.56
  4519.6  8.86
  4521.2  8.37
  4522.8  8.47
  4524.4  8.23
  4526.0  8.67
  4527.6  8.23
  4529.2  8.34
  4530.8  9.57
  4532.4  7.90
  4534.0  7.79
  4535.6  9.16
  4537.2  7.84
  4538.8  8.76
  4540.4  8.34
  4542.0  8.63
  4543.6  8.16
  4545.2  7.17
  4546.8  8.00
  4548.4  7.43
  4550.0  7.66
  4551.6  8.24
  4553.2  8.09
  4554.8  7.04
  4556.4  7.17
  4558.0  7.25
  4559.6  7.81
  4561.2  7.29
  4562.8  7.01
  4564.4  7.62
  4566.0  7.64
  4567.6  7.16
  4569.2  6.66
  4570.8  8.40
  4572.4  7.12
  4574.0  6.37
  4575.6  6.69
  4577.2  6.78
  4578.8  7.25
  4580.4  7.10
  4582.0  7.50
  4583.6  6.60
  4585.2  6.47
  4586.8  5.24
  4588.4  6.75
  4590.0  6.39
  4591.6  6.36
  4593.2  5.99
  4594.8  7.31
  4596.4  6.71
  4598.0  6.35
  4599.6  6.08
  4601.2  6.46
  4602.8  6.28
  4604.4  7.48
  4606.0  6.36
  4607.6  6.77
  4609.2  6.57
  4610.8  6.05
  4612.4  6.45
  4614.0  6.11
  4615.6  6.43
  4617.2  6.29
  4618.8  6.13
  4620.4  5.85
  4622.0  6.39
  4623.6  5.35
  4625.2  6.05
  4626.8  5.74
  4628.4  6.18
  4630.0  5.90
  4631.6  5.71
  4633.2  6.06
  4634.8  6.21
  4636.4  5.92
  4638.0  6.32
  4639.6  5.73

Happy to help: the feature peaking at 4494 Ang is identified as Mg II 2798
